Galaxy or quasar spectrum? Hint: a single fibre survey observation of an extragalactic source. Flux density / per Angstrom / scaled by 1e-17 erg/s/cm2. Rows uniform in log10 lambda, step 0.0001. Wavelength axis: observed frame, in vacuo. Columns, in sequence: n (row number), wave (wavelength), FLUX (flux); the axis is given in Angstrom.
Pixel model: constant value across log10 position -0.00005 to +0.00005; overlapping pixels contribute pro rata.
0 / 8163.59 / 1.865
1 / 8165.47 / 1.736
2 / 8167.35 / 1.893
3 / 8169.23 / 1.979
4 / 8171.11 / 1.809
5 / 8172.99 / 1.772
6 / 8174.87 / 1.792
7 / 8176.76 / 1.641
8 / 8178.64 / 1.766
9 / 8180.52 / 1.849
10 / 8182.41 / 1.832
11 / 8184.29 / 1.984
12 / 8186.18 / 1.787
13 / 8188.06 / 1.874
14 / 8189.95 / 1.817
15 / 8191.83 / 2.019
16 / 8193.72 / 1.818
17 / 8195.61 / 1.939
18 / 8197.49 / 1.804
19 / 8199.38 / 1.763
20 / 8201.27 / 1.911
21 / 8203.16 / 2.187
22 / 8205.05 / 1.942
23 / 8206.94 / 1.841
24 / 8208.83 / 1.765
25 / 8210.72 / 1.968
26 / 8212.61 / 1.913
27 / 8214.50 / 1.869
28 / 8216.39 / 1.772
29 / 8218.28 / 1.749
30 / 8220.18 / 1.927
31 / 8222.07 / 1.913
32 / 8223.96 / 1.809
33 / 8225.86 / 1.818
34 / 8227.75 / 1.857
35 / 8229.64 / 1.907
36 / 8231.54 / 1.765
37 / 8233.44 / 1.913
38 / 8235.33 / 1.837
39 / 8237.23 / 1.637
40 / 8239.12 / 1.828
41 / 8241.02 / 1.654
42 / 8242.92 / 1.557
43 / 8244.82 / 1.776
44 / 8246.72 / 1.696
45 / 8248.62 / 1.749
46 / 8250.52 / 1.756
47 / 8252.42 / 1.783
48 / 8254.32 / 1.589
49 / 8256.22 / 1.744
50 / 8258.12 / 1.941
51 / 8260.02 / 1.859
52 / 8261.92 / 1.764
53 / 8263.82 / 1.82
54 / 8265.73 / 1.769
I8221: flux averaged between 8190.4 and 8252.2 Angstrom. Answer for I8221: 1.83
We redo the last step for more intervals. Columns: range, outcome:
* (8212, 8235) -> 1.85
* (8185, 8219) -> 1.88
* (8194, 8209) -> 1.9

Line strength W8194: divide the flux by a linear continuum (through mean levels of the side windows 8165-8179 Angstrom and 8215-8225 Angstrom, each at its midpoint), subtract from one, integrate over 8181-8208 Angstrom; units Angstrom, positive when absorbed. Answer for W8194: -1.1 Angstrom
